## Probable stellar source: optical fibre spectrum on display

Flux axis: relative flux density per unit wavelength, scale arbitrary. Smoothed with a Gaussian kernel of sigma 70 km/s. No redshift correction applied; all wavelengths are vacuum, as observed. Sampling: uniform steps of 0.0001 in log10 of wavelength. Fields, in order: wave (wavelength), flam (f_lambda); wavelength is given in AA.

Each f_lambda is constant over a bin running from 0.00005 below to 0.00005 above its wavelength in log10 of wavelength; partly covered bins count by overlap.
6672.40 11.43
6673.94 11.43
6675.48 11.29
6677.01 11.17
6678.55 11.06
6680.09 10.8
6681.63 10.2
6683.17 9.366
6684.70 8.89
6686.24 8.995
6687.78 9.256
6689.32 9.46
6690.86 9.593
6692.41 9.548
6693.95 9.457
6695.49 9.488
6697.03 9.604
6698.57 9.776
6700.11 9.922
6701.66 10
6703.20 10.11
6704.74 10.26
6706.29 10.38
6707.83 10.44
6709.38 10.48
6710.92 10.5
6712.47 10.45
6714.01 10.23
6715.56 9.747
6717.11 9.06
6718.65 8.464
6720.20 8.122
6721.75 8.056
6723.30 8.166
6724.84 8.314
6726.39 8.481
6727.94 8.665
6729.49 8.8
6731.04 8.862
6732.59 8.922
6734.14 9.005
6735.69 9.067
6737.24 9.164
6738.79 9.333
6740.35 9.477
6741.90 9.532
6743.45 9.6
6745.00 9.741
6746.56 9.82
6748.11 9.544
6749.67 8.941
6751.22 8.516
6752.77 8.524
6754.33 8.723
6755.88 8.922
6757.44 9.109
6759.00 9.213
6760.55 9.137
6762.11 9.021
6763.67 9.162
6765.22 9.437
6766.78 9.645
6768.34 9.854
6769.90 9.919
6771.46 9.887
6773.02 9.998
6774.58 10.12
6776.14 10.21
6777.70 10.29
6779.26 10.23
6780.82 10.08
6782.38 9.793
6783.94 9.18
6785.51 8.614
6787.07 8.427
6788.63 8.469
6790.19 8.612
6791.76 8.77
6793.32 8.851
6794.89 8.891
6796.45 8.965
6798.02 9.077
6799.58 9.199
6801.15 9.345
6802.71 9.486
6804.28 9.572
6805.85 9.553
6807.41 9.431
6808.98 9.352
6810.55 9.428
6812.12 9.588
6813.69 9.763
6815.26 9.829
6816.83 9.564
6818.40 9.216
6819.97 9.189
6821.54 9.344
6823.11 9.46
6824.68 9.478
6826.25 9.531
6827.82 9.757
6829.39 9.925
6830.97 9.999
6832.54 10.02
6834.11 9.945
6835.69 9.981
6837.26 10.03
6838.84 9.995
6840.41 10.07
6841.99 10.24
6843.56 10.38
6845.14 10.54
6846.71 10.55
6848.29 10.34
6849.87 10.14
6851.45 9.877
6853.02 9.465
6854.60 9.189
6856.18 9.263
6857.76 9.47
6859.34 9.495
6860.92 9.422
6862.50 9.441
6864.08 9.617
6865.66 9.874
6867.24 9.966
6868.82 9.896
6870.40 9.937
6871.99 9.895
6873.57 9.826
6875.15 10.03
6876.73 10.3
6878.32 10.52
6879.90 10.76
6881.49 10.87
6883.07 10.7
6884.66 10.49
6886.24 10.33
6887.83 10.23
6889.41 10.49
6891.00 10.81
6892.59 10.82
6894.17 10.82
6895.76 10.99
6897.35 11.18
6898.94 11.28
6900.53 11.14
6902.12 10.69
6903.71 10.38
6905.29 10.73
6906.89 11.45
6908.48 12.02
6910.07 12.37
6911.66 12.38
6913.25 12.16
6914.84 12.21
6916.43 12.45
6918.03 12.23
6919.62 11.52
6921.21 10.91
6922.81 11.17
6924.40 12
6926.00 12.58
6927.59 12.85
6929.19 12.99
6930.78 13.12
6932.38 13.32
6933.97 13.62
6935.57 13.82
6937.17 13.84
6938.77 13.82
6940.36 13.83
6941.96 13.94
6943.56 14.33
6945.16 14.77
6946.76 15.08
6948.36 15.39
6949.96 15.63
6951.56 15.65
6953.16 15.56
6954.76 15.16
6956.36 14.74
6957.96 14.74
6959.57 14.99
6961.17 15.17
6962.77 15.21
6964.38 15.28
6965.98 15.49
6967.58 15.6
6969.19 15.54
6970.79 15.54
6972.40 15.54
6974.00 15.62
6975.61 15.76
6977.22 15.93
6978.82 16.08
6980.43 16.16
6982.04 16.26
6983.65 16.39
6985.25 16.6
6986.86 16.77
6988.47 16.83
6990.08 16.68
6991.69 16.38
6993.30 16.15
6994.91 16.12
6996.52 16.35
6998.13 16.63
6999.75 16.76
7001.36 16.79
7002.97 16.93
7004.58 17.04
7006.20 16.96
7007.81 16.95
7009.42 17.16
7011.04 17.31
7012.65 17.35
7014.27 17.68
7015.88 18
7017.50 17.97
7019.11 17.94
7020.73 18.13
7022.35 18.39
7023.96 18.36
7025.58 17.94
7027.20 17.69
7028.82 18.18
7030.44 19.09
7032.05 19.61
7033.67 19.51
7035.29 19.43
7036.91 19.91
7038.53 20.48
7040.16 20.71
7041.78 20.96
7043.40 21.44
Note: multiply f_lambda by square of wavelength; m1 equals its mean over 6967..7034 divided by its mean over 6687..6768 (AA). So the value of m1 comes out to 1.97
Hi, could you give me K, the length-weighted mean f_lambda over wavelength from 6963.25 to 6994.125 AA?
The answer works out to 16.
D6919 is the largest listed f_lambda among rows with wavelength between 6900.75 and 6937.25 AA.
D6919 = 13.84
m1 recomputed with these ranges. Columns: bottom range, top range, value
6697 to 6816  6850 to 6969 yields 1.35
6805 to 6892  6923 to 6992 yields 1.56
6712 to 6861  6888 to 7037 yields 1.67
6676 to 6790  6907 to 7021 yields 1.71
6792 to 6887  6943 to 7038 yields 1.78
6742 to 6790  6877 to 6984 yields 1.48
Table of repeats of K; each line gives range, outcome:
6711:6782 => 9.29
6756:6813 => 9.38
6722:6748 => 9.05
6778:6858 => 9.56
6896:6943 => 12.3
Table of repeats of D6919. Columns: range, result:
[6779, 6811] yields 10.23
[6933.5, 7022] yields 18.13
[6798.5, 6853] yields 10.55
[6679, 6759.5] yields 10.8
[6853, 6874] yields 9.966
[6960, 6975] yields 15.62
